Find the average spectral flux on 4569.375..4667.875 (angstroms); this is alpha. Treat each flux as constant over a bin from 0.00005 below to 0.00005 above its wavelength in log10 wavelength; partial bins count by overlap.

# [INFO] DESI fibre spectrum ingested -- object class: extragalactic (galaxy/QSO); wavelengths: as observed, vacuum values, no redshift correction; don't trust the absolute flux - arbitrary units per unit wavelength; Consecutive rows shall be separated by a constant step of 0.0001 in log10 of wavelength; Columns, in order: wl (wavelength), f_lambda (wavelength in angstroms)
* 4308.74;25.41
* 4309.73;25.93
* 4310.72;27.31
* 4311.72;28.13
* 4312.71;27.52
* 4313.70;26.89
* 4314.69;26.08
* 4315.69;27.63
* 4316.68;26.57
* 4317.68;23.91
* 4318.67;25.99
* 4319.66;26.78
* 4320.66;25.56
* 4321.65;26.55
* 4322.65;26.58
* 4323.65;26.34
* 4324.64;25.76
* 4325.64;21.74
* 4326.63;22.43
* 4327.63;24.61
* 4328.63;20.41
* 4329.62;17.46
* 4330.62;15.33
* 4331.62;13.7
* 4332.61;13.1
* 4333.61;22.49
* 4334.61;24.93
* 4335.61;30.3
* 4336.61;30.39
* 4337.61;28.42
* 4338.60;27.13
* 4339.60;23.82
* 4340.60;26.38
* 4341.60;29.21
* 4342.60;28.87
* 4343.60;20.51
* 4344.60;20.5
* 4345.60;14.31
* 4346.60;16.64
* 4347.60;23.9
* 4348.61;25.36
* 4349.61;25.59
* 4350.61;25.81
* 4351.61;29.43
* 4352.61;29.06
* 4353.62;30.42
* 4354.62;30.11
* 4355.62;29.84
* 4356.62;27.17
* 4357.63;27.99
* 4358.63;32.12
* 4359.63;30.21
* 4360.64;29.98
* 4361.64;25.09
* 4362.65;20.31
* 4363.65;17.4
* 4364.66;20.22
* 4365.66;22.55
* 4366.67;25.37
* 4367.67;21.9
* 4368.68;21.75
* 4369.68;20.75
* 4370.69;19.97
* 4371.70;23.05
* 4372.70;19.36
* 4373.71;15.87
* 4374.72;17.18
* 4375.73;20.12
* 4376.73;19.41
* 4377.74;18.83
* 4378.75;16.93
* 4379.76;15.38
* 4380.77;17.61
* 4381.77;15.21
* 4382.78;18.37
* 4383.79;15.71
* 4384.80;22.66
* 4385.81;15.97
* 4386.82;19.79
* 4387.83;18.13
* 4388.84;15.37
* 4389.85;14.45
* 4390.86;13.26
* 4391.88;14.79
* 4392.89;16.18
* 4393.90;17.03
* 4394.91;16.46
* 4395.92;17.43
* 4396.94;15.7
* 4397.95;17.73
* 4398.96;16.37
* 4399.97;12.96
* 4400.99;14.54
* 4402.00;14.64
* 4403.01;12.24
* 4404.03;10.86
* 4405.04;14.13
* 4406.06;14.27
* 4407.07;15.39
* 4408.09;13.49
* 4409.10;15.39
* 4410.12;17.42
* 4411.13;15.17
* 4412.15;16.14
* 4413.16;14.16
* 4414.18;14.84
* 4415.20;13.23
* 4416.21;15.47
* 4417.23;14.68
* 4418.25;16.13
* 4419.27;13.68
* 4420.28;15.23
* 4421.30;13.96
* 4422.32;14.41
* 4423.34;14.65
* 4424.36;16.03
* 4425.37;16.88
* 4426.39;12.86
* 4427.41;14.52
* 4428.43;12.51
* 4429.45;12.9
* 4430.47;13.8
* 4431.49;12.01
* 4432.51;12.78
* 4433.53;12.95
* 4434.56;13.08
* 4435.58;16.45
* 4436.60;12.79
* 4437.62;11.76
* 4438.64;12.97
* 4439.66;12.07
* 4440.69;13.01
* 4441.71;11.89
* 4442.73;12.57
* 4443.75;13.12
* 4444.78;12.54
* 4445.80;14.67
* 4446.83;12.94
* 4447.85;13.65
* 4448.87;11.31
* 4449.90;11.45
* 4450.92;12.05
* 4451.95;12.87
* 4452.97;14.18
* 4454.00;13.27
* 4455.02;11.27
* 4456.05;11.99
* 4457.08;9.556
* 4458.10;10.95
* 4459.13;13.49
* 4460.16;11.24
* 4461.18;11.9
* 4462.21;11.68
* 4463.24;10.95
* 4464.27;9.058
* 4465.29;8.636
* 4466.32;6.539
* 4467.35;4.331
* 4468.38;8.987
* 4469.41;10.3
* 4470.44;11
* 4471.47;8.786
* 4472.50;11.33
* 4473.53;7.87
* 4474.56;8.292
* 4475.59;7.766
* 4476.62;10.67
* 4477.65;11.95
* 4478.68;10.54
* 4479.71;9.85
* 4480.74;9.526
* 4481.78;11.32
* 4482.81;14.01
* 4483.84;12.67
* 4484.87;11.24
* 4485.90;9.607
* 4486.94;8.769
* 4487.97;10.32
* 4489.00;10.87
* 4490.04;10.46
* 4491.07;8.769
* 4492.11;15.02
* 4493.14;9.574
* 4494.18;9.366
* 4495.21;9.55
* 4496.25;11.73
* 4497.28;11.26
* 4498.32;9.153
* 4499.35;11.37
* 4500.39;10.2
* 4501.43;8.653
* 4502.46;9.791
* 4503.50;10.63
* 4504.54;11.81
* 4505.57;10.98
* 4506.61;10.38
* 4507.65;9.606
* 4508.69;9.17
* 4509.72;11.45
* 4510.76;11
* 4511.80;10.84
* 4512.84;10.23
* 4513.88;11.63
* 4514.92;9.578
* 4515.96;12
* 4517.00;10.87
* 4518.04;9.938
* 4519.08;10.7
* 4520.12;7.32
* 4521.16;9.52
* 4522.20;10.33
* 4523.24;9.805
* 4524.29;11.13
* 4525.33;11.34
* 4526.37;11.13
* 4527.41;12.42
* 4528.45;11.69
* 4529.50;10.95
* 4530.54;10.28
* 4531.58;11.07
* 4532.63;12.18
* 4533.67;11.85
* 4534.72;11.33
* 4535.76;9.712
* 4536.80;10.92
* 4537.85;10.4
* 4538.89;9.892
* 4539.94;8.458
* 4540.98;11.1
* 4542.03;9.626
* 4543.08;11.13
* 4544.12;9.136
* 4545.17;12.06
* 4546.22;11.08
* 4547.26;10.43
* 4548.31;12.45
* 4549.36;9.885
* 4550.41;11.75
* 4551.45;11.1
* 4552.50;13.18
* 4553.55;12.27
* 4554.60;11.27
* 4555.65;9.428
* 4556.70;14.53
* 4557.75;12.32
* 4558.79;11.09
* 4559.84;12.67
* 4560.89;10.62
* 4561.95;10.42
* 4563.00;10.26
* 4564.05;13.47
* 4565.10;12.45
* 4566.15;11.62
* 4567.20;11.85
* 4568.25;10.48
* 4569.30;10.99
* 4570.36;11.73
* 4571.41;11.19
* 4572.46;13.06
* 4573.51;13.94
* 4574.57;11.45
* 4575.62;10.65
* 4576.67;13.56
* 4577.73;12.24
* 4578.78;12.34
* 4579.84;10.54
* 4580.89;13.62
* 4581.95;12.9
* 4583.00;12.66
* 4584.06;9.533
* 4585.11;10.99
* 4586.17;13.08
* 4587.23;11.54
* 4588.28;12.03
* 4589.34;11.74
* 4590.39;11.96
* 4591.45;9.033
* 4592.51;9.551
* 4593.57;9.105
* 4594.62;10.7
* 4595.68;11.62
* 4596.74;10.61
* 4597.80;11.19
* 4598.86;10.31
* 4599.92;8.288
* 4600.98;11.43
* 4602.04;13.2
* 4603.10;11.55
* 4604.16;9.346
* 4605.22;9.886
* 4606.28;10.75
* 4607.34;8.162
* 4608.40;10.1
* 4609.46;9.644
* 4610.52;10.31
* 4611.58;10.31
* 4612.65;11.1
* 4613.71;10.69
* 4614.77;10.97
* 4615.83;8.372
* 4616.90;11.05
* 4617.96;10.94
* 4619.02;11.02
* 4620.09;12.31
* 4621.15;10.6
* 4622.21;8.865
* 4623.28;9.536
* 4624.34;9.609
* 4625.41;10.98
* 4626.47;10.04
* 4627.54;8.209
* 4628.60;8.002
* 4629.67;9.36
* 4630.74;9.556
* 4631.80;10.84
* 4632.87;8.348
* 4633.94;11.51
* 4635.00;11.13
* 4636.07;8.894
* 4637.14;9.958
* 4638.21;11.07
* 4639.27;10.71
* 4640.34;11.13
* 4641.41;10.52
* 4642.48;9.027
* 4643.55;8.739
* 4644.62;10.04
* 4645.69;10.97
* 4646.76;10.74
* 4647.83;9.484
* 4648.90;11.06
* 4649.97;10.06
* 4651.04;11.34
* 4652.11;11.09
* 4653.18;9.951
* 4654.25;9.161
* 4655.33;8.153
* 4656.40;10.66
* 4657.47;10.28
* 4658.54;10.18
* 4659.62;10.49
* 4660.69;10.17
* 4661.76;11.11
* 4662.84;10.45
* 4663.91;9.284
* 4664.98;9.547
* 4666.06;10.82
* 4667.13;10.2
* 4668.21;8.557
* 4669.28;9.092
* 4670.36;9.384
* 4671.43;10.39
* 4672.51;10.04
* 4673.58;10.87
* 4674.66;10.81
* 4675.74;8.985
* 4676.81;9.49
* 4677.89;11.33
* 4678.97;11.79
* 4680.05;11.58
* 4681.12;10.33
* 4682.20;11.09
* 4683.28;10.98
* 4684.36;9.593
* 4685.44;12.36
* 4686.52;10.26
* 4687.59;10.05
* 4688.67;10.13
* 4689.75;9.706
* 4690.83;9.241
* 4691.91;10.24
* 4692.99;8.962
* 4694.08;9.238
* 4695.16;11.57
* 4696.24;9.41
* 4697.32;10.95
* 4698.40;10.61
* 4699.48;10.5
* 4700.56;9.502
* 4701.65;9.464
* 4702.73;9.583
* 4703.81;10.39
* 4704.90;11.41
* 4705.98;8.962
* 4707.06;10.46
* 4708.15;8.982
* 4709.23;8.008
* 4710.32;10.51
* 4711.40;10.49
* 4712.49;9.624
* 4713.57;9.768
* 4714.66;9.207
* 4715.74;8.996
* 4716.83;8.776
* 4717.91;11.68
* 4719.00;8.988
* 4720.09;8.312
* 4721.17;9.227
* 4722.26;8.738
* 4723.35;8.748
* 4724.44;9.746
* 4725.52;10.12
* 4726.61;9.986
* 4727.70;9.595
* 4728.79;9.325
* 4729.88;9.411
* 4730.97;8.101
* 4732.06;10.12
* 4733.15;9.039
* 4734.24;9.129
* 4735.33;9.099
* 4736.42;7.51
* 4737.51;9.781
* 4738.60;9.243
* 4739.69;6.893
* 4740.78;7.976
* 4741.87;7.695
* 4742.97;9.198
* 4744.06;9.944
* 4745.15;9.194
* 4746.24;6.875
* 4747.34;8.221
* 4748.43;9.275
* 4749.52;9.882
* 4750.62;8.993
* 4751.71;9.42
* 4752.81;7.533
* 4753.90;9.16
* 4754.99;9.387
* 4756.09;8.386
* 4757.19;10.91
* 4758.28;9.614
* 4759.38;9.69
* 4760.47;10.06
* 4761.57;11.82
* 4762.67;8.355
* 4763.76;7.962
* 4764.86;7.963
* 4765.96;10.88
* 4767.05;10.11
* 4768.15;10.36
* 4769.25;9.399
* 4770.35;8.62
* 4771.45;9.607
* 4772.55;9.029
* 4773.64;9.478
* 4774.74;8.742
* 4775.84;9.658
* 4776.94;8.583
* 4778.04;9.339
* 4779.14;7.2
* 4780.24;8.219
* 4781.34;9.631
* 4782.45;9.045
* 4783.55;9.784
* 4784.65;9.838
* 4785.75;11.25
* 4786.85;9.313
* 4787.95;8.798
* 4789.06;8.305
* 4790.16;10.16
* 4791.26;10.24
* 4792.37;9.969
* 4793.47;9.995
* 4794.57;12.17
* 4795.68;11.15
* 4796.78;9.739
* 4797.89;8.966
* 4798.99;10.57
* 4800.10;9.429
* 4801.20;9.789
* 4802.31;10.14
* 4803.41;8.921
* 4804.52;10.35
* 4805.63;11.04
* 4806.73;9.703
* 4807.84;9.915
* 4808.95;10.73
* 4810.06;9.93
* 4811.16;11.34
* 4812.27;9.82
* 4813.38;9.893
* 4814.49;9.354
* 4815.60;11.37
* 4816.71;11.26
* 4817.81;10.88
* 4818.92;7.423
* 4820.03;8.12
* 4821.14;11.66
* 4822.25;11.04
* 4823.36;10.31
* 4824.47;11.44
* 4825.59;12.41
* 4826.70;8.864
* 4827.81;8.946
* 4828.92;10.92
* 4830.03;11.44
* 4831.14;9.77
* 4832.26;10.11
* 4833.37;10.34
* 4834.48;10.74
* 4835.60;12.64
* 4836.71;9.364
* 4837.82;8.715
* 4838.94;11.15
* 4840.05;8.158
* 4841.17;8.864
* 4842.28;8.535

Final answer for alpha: 10.6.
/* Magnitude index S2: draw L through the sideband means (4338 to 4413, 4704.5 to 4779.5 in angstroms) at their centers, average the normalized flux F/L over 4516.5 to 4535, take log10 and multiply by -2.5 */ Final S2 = 0.406 mag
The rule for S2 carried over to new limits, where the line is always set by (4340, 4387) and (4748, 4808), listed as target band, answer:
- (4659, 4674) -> 0.29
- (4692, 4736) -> 0.20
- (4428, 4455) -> 0.48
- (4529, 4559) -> 0.46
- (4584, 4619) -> 0.38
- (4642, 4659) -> 0.32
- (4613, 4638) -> 0.39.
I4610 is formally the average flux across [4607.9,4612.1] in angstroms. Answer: 10.1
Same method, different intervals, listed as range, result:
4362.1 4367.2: 21.2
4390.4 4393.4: 14.7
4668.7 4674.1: 9.95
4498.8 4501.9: 10.1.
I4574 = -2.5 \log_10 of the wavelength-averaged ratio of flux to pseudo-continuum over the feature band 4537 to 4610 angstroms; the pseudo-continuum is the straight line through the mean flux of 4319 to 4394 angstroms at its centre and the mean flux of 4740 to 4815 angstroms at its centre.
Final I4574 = 0.36 mag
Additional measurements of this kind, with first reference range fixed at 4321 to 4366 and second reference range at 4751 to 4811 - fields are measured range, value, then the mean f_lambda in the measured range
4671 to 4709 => 0.23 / 10.2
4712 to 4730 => 0.23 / 9.43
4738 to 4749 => 0.27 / 8.47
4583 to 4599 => 0.42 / 10.9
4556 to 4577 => 0.38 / 11.9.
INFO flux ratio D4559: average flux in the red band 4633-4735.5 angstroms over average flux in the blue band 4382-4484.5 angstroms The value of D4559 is 0.8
